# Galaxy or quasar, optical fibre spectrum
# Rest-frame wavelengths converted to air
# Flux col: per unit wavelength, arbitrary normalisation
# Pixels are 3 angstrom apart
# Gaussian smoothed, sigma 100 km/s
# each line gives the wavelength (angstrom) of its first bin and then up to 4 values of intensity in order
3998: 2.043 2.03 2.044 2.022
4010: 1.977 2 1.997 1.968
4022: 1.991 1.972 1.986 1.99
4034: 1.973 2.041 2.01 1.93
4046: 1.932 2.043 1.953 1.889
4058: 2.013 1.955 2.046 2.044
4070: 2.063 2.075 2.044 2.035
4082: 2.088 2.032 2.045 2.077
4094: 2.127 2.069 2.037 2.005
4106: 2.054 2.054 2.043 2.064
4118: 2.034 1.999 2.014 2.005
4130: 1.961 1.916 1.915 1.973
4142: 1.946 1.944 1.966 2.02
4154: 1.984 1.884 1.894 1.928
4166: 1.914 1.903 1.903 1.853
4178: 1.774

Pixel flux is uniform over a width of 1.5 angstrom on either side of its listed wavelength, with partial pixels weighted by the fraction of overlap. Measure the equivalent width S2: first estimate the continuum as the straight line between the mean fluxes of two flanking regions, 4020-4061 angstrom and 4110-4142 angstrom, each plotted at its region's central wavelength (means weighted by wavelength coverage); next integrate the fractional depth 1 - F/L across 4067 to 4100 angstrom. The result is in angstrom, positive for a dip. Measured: -1.3 angstrom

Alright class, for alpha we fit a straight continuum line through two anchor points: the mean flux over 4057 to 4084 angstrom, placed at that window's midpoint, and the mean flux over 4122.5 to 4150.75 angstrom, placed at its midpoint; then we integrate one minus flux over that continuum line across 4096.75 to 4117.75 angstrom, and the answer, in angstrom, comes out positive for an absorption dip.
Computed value -0.5 angstrom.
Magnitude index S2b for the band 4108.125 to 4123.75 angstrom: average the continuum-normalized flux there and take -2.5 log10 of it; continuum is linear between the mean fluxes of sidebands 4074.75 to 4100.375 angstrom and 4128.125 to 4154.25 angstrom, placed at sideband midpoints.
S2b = -0.016 mag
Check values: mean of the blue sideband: 2.06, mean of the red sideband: 1.96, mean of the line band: 2.04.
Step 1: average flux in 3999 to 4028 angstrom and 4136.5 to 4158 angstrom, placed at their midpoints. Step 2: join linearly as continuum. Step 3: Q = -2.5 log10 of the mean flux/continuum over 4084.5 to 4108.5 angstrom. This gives -0.04 mag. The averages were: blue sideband 2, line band 2.06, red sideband 1.96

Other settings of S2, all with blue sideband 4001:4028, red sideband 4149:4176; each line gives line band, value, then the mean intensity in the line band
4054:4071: -0.3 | 2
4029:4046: 0.0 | 1.98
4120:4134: -0.3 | 1.98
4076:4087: -0.5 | 2.05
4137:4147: -0.1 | 1.95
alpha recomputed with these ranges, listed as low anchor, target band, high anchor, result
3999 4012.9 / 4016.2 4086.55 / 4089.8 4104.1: 1.3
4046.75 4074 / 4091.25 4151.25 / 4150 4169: -1.5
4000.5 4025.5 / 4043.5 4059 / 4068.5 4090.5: 0.5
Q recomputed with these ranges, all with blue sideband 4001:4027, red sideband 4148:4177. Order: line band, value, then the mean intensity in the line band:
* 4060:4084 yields -0.04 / 2.05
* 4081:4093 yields -0.06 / 2.06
